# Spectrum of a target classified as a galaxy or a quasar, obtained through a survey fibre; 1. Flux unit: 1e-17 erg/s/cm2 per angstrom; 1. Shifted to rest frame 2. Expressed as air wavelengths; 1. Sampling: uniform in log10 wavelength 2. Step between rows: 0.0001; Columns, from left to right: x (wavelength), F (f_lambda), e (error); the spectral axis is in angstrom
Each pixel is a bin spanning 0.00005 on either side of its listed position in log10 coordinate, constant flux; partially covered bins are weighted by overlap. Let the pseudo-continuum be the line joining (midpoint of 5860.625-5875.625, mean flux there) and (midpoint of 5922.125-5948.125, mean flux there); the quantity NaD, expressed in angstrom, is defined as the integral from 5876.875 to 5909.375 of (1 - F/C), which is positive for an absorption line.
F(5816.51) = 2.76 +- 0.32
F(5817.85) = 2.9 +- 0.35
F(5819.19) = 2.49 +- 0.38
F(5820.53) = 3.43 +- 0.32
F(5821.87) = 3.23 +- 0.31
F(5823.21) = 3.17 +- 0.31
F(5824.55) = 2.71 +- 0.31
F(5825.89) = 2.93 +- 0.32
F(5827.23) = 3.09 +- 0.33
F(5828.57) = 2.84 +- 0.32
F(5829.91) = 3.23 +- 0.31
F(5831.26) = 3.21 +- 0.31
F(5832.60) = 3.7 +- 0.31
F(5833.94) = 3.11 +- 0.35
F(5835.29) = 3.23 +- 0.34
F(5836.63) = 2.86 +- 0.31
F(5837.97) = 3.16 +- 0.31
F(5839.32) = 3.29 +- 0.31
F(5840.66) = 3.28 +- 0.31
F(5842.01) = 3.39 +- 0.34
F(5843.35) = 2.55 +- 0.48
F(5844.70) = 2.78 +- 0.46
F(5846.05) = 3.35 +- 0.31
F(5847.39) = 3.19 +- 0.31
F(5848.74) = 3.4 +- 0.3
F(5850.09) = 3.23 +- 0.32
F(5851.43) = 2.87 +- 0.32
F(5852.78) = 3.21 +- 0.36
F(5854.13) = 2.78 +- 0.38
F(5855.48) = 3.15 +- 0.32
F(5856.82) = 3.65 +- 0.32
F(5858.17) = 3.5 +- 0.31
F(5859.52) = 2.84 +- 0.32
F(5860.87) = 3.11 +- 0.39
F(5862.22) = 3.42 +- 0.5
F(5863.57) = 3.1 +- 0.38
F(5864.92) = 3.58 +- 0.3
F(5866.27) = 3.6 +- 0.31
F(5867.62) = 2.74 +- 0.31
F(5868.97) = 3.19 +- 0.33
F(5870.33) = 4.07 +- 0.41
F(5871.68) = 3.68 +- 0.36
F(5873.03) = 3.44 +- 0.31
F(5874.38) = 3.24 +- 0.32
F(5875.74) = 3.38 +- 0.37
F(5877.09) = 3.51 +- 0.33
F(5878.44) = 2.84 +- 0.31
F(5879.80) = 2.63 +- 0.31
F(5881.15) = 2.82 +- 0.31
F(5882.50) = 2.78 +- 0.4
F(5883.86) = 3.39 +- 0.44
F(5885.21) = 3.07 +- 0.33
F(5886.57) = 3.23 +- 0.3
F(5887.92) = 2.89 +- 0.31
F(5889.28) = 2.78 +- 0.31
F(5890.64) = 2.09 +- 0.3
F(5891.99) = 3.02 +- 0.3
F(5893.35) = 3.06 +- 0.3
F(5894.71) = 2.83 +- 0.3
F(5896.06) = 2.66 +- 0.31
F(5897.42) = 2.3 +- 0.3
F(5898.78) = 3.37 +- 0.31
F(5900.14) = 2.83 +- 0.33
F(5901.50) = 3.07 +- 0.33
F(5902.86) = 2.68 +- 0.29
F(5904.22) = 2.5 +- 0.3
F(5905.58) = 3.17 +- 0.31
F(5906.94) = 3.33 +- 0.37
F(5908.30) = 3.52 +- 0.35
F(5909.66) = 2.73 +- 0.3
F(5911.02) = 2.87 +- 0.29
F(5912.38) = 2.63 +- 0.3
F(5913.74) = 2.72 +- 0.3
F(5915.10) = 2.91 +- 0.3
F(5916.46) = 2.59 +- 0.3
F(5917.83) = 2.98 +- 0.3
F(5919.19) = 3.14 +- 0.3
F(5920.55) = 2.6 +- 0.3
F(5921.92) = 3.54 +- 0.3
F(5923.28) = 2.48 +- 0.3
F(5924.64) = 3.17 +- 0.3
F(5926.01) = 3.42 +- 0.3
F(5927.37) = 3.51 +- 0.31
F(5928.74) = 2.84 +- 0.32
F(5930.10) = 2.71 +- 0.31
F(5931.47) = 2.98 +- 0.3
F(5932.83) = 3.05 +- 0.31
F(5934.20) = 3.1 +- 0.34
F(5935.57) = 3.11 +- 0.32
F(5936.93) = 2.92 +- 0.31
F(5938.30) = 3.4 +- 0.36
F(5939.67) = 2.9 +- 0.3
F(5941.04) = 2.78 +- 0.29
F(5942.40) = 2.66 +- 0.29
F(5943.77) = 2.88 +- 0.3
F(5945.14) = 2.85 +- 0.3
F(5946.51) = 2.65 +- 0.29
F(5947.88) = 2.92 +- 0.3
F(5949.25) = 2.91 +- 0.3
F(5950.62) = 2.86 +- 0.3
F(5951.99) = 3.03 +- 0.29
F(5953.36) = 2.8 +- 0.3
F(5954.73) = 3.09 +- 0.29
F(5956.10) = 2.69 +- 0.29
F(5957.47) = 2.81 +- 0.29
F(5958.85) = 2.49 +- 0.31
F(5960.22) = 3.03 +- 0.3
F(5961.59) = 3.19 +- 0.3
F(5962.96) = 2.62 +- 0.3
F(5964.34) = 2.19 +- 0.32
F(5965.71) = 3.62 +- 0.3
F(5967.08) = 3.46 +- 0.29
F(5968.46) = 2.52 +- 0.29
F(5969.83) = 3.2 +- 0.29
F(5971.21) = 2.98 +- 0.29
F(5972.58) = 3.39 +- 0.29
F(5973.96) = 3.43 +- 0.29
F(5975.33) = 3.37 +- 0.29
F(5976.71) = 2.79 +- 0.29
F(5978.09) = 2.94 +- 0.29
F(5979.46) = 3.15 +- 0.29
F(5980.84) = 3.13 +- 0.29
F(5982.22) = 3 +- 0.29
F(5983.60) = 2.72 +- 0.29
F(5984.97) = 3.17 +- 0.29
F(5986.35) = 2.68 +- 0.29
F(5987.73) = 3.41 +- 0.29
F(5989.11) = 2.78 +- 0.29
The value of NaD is 3.1 angstrom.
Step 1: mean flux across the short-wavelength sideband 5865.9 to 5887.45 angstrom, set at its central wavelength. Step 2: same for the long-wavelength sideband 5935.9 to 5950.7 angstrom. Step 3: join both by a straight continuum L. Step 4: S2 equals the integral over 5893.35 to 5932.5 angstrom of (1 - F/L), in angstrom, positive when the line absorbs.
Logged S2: 1.33 angstrom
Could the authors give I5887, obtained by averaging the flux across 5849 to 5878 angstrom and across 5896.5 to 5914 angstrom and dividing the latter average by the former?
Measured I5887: 0.88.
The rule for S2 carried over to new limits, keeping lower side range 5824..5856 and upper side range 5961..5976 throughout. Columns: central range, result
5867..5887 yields -0.6 angstrom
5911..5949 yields 1.9 angstrom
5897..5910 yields 0.5 angstrom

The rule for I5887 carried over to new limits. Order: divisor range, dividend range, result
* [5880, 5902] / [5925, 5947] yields 1.04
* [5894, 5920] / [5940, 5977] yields 1.02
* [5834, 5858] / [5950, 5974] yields 0.94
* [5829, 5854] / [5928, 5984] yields 0.94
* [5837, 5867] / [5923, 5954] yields 0.93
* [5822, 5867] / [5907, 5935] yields 0.94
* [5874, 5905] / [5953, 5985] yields 1.03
